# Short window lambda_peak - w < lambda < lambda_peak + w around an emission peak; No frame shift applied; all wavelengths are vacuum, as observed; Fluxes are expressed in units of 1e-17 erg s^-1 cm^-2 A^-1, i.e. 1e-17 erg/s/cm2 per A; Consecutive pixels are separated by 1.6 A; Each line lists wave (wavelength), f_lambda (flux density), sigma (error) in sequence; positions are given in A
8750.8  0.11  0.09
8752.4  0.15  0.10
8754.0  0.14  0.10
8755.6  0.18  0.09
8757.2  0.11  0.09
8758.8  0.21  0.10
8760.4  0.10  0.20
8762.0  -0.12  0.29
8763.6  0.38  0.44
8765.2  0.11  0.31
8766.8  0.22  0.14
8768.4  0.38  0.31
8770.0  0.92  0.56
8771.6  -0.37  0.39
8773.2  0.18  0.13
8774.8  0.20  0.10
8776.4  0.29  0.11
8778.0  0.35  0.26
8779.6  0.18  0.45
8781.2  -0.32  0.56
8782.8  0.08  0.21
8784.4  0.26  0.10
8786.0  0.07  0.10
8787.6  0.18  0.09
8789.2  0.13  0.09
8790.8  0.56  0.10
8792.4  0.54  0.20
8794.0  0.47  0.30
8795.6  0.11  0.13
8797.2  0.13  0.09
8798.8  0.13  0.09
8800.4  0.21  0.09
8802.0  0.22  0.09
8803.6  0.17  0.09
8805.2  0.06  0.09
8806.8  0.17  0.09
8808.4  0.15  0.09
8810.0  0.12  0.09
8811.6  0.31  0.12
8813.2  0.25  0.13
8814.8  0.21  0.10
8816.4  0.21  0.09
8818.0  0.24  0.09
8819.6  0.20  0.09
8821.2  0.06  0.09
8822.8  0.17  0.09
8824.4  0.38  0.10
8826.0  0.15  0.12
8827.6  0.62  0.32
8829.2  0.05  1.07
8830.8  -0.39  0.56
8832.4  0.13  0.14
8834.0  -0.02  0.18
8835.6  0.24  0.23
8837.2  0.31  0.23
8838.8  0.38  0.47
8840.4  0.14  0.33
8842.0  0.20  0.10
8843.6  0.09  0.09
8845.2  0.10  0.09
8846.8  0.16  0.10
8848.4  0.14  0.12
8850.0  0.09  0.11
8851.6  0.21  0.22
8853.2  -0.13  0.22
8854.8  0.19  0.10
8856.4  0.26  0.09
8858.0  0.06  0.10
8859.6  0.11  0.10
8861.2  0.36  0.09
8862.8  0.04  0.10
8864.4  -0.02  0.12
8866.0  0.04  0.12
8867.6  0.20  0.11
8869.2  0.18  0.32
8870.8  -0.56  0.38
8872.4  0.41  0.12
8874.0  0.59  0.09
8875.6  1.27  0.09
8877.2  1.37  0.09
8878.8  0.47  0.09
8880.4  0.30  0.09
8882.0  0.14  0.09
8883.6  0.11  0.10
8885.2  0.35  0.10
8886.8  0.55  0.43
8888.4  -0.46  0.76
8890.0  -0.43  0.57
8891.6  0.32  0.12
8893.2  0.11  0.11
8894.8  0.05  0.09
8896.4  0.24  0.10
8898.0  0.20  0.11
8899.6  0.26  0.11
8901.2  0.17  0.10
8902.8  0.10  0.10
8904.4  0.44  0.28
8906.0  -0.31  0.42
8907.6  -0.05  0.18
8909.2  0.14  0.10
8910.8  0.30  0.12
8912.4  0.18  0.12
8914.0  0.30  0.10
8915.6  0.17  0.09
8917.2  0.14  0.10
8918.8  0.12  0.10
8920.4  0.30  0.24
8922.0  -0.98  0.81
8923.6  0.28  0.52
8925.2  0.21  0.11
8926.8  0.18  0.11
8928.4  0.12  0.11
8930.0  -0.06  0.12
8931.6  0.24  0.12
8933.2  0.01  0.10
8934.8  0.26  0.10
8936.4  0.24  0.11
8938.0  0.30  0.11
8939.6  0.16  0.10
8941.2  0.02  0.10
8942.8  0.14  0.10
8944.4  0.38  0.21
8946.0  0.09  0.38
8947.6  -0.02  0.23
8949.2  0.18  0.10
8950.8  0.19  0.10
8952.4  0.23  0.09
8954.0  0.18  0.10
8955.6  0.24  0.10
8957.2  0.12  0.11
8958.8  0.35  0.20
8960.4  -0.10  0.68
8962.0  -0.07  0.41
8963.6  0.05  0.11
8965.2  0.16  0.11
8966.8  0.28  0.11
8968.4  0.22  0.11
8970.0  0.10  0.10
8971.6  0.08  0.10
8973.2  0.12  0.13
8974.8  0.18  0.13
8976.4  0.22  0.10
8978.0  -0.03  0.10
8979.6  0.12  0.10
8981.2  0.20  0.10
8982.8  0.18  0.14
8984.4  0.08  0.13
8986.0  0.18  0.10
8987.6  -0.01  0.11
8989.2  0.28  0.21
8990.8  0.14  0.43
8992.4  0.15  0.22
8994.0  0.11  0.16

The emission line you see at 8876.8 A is [O III]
